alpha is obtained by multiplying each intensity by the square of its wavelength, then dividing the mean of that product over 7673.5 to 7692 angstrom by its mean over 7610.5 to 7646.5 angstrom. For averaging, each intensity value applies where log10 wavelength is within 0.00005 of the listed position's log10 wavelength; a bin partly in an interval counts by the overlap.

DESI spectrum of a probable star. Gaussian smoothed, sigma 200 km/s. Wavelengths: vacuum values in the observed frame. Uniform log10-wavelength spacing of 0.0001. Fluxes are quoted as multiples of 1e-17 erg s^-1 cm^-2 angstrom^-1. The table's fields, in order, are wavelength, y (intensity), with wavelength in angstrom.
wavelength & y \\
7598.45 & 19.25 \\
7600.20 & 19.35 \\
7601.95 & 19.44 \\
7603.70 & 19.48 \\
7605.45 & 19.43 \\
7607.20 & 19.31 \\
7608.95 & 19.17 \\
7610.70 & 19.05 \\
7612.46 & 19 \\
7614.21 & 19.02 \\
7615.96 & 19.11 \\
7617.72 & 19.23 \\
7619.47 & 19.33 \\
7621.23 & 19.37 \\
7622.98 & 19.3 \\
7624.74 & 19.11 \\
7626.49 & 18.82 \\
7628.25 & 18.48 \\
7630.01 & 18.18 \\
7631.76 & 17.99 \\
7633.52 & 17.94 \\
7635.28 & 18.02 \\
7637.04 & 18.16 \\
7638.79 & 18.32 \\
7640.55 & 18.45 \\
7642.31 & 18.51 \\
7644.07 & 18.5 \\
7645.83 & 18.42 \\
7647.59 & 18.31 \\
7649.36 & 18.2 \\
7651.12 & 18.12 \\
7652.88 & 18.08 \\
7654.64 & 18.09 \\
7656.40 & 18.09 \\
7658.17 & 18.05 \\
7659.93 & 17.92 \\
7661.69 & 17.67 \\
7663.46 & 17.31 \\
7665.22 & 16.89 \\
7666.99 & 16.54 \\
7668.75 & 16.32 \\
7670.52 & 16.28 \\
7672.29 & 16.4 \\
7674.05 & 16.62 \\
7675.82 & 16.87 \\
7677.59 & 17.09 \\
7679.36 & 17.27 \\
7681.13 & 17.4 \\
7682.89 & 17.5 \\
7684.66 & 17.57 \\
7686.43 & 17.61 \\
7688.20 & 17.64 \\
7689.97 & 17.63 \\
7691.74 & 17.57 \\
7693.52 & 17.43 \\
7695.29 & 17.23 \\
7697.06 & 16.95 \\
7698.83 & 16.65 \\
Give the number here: 0.9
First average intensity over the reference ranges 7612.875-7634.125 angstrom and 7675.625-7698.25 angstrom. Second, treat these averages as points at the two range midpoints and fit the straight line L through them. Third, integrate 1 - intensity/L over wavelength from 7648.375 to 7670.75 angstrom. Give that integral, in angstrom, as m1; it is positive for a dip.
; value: 0.6 angstrom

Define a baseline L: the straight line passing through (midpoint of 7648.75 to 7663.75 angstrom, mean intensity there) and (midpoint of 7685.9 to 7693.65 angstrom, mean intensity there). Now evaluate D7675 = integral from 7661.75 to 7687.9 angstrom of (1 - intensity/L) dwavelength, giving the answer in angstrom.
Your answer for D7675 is 1.1 angstrom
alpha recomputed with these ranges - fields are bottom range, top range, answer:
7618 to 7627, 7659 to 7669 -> 0.90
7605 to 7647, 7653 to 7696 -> 0.93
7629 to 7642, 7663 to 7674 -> 0.92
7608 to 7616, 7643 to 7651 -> 0.97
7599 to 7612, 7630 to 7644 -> 0.95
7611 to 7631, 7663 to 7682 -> 0.90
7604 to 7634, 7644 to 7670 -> 0.94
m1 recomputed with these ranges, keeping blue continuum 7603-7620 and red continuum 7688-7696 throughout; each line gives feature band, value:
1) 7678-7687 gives 0.12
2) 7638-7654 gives 0.13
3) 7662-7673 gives 0.81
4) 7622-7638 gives 0.31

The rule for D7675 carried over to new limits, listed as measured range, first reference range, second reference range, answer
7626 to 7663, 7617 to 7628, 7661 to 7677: -0.37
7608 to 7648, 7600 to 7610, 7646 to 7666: 0.04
